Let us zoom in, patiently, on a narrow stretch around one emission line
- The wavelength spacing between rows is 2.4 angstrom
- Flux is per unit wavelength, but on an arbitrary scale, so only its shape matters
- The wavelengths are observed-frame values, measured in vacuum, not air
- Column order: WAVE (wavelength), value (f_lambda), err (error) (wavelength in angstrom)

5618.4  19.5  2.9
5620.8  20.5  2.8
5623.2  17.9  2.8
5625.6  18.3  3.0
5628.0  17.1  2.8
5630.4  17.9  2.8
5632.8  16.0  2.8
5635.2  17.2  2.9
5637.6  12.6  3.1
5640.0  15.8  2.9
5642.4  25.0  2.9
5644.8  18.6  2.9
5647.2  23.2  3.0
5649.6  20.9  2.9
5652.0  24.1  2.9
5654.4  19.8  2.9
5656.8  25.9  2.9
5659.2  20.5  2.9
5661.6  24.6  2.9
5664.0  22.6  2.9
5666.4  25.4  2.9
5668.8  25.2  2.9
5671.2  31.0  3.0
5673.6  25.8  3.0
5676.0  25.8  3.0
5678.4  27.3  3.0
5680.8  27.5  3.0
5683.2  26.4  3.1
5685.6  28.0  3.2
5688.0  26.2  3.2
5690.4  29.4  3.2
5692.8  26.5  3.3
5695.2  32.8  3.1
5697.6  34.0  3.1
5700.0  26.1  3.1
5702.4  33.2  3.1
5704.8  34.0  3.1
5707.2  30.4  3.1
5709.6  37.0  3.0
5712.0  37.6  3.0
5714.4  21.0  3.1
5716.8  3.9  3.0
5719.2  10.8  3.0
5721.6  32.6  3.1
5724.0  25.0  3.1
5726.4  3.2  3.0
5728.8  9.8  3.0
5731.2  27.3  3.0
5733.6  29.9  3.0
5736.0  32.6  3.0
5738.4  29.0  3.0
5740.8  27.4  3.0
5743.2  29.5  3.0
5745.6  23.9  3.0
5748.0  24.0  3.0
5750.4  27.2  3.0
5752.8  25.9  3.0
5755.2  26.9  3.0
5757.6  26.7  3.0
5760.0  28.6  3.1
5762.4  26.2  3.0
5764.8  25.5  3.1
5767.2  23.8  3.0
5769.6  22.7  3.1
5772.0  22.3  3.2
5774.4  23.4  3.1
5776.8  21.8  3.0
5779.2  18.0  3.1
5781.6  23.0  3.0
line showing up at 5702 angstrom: C IV 1549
